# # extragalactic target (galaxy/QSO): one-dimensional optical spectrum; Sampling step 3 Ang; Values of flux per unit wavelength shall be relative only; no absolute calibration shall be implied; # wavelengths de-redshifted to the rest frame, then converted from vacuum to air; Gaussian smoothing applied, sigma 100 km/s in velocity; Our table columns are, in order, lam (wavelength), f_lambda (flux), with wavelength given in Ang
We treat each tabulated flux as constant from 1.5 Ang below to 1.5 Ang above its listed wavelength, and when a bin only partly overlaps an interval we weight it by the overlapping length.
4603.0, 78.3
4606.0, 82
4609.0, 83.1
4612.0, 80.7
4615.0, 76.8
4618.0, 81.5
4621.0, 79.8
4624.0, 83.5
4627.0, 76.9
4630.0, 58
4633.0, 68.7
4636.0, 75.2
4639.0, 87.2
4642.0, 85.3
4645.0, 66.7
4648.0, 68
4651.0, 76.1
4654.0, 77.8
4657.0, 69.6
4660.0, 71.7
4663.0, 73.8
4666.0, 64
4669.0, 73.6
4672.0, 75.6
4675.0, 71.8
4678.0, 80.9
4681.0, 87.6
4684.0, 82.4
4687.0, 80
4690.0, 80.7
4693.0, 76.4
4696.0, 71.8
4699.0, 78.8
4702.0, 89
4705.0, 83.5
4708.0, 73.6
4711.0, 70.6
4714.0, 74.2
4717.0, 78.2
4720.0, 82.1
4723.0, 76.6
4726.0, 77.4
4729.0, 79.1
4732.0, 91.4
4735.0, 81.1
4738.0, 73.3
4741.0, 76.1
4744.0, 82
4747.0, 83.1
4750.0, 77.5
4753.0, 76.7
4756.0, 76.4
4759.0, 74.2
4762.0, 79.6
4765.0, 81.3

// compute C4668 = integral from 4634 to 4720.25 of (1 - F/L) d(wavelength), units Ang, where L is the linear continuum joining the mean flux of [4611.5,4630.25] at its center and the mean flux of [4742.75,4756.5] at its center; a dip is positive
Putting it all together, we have 2.0 Ang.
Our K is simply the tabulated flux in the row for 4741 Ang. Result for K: 76.1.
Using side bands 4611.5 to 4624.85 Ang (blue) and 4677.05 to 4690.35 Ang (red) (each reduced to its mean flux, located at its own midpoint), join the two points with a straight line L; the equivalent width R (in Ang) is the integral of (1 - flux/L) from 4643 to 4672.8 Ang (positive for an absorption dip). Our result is 3.6 Ang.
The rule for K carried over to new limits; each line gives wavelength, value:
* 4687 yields 80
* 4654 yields 77.8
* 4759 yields 74.2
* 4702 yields 89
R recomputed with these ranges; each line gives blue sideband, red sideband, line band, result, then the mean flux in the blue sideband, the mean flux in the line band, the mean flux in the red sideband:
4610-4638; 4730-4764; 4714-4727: 0.07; 76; 78.1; 79.2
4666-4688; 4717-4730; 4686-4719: 0.16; 77.8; 77.9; 78.7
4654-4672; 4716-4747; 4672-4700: -1.66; 71.6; 78.8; 79.9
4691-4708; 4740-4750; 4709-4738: 0.44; 79.4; 78.6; 80.2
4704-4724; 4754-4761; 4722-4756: -1.43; 76.8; 79.4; 75.7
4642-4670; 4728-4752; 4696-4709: -0.64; 72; 80.4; 80.4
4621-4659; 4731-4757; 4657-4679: 0.96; 74.6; 72.6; 79.6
